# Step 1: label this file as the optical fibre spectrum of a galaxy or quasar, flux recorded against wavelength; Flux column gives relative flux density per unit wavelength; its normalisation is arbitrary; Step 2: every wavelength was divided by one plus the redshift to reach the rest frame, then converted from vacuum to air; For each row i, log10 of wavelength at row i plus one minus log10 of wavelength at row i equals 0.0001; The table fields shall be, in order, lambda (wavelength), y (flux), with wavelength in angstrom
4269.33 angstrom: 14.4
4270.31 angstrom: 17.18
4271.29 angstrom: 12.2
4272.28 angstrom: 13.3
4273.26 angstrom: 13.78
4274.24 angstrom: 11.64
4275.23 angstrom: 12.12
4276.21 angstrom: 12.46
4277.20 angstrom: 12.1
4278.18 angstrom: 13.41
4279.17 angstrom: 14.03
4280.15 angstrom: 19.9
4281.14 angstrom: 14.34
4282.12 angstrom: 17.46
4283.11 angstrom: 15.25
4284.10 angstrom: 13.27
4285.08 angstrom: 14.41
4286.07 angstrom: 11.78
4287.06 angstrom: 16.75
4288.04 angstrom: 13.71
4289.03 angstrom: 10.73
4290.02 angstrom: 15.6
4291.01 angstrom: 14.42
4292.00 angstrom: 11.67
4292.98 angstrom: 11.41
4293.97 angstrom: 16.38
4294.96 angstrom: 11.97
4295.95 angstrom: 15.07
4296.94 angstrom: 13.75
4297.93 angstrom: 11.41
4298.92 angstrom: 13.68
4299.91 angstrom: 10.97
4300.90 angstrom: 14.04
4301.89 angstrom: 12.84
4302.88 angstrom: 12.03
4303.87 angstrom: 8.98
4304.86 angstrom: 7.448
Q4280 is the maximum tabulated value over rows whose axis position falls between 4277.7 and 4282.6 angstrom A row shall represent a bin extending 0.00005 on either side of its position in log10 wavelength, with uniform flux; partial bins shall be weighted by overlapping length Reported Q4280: 19.9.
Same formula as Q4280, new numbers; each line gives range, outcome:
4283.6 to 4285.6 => 14.41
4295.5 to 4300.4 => 15.07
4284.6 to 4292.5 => 16.75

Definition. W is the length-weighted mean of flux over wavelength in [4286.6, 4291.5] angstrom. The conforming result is 14.2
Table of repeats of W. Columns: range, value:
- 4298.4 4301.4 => 12.9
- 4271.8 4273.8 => 13.5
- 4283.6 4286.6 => 13.2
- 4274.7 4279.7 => 12.9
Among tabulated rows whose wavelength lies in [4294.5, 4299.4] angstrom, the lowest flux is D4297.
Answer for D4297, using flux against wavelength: 11.41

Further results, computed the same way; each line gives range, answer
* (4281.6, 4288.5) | 11.78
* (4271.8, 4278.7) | 11.64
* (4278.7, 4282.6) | 14.03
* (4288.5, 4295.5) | 10.73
